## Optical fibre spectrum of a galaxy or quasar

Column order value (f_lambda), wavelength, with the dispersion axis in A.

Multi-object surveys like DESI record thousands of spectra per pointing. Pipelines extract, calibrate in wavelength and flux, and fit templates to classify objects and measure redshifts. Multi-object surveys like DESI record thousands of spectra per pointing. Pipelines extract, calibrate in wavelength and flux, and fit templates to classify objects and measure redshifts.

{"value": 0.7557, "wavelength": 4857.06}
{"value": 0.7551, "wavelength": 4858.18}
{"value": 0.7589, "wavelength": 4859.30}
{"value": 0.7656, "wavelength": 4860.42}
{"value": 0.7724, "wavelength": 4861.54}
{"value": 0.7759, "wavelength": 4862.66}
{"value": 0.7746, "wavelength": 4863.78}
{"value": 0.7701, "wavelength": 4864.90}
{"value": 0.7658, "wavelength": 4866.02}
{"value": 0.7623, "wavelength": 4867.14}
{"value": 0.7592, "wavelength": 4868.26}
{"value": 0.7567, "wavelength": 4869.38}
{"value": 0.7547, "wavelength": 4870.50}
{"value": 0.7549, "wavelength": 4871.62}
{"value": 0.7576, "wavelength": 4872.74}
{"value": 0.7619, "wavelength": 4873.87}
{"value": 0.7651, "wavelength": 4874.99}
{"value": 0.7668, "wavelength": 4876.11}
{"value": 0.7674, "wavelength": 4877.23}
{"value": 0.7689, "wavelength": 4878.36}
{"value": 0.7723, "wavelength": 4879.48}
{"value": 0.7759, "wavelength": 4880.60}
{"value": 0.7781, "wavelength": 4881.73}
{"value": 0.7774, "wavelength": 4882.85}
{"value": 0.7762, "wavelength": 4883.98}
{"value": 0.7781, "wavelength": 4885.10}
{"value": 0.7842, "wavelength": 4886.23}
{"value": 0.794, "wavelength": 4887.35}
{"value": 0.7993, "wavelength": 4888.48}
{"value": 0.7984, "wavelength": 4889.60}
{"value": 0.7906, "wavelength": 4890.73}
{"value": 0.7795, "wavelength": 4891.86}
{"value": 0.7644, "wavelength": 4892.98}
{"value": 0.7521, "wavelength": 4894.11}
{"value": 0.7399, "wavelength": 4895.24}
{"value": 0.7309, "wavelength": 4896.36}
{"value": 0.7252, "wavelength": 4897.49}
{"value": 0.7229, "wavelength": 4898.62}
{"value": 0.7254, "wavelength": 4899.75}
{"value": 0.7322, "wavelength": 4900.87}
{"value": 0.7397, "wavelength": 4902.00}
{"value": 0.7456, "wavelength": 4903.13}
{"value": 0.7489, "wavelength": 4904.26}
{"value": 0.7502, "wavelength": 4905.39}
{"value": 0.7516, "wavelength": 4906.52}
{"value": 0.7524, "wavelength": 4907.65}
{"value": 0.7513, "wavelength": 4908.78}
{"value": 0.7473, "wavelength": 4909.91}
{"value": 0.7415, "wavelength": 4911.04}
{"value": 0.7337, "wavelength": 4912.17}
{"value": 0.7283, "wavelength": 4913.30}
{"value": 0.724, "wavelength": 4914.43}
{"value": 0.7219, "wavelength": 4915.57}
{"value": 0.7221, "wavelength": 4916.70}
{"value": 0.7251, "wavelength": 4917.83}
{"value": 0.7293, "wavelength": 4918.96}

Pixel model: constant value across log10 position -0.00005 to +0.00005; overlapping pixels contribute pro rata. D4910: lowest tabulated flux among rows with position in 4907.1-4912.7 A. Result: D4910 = 0.7337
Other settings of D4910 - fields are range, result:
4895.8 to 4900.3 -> 0.7229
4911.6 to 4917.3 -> 0.7219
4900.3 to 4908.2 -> 0.7322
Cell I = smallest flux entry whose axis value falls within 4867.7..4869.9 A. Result 0.7567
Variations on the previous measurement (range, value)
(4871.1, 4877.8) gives 0.7549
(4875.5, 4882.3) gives 0.7668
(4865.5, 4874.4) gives 0.7547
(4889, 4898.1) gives 0.7252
